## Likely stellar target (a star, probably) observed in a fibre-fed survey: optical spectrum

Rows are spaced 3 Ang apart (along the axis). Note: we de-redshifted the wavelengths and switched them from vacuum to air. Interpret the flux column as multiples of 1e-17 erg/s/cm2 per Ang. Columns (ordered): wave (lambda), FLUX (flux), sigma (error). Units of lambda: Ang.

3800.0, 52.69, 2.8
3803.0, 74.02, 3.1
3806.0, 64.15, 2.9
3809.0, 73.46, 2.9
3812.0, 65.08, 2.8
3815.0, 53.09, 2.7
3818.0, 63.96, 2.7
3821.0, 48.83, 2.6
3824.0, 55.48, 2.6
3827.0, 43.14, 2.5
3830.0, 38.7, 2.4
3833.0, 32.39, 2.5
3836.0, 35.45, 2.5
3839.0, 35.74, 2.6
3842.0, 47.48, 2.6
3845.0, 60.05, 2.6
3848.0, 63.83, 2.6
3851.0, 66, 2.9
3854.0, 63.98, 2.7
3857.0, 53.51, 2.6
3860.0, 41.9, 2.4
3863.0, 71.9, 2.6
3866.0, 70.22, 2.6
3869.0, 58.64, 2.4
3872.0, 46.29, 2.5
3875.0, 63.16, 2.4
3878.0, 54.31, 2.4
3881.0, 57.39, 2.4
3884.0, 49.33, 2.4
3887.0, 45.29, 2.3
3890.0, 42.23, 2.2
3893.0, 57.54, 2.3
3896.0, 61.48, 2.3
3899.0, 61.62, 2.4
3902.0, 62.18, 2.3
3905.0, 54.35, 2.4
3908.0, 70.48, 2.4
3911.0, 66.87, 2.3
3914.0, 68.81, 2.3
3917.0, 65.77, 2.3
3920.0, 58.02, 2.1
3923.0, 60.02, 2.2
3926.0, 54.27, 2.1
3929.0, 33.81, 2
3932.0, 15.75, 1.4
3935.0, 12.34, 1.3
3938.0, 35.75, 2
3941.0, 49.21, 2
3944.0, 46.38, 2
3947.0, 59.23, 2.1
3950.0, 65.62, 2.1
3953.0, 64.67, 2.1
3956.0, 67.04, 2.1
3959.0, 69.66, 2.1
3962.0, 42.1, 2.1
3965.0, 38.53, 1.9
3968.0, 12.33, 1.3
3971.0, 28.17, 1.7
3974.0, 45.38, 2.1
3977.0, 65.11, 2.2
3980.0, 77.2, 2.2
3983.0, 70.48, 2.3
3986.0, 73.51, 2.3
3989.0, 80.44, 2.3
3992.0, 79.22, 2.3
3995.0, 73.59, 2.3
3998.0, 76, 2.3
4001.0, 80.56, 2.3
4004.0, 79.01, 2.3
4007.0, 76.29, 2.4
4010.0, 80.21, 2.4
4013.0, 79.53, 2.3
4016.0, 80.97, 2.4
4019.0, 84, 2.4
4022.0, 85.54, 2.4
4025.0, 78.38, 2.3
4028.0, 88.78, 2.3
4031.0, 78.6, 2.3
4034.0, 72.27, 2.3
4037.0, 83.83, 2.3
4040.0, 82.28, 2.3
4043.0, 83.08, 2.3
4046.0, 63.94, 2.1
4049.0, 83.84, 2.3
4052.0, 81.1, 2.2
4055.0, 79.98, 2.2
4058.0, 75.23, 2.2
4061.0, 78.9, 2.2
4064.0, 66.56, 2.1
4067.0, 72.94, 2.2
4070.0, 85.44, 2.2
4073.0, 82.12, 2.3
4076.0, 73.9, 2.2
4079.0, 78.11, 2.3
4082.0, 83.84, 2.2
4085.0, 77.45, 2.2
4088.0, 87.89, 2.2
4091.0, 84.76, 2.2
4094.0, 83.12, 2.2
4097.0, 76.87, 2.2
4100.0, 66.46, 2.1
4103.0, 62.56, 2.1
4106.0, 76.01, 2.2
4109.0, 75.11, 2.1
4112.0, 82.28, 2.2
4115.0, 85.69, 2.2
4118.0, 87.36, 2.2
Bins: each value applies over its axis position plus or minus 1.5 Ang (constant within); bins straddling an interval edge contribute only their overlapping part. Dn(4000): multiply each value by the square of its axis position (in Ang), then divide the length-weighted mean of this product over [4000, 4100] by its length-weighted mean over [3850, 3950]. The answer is 1.6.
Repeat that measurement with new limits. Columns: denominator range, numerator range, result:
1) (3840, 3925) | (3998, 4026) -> 1.47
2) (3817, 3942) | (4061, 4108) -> 1.64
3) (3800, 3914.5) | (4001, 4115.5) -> 1.55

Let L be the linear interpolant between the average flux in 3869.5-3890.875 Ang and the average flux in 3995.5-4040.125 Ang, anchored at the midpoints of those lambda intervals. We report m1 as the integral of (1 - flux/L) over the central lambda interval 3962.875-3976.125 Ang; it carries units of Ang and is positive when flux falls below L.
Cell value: 7.0 Ang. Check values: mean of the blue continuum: 51.8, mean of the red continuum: 80.2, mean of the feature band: 33.2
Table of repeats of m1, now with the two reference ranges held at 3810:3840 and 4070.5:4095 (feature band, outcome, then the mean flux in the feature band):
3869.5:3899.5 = 1.0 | 53.8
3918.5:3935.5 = 5.7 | 40.6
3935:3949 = 4.2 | 44.5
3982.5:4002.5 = -2.0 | 76.5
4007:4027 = -2.3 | 81.2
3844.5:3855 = -2.6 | 63.8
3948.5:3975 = 7.0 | 48.2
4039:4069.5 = 0.3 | 77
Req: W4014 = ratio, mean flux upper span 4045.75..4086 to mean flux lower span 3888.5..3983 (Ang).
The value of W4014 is 1.49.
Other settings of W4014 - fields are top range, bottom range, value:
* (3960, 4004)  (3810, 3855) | 1.18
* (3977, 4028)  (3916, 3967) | 1.61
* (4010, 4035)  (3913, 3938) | 1.80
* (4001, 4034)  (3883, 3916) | 1.38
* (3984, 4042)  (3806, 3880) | 1.46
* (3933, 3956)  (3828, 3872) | 0.92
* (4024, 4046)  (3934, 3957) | 1.58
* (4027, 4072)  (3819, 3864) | 1.55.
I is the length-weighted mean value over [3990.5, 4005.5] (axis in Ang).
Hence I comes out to 77.7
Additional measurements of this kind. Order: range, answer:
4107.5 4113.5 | 78.7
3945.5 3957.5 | 64.1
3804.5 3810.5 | 68.8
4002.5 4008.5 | 77.7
